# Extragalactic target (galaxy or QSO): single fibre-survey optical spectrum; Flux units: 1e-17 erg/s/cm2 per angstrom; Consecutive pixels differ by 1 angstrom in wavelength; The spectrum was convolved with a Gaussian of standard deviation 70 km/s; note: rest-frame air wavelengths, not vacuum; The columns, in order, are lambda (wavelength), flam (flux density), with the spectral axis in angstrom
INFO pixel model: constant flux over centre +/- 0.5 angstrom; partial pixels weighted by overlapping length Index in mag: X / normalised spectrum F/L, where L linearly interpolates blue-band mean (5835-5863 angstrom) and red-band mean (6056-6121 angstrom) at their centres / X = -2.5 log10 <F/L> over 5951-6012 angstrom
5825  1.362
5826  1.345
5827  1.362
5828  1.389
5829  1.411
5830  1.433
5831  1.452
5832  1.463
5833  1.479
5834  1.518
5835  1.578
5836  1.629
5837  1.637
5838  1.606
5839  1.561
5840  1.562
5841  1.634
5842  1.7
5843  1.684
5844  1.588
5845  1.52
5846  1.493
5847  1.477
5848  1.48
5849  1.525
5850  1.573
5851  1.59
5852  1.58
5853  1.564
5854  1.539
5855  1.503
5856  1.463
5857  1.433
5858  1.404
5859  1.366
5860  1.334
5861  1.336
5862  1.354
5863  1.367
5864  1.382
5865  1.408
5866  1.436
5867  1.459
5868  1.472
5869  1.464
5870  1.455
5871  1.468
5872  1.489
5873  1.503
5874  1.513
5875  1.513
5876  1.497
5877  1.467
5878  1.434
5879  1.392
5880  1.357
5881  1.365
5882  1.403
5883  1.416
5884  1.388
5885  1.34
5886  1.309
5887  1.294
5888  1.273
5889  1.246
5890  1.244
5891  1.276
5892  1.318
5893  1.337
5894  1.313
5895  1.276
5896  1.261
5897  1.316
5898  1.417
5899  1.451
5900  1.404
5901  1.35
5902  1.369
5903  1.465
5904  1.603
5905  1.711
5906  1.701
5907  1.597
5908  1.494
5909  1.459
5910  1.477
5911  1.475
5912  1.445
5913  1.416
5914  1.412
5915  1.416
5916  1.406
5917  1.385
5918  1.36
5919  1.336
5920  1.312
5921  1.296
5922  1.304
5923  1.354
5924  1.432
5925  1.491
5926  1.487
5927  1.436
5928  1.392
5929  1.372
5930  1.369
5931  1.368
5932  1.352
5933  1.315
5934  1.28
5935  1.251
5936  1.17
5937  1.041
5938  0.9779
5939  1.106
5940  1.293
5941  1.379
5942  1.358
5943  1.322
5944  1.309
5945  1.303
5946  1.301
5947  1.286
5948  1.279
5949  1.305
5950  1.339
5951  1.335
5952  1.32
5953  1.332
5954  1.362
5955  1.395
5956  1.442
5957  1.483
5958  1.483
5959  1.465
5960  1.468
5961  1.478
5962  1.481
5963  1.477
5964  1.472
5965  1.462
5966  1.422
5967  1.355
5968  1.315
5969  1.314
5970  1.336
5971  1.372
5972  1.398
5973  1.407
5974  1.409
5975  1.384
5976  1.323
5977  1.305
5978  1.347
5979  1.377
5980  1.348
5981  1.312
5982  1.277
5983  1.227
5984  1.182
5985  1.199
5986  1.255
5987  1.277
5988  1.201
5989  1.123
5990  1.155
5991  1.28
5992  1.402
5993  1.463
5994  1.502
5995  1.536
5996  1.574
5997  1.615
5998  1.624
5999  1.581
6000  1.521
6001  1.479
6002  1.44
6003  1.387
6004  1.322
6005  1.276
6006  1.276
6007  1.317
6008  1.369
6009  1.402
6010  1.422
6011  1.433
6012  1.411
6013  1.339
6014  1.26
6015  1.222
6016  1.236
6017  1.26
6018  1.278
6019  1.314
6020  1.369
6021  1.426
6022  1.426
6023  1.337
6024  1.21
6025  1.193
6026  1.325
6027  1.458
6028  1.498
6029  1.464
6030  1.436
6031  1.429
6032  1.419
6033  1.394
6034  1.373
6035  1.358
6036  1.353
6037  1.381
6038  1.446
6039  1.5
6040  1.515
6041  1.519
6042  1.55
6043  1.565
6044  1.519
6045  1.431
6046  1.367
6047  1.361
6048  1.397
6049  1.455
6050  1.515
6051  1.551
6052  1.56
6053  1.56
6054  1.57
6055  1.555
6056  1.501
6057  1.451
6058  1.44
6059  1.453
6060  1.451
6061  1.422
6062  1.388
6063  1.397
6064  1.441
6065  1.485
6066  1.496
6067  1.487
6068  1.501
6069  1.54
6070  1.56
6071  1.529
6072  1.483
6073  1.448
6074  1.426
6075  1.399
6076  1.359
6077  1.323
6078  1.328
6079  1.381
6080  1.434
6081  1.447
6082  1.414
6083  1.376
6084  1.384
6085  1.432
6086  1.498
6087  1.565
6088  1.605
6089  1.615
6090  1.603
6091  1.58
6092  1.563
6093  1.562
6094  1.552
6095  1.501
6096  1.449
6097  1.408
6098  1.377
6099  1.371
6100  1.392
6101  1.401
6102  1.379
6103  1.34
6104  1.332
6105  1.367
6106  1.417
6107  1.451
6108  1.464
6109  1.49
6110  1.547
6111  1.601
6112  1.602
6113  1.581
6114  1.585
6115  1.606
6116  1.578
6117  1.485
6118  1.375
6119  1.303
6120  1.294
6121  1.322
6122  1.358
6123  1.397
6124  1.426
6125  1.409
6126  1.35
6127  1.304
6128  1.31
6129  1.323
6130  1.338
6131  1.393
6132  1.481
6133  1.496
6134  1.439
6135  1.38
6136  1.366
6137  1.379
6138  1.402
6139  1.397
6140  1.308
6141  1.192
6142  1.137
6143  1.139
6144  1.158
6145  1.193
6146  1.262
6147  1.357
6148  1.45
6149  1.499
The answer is 0.08 mag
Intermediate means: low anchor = 1.52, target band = 1.38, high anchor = 1.46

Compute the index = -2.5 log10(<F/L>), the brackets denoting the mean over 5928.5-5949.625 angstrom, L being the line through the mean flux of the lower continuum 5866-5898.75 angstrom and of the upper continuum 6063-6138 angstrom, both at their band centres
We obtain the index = 0.103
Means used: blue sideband 1.38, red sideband 1.45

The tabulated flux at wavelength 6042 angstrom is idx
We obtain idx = 1.55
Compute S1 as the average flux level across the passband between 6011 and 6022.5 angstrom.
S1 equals 1.33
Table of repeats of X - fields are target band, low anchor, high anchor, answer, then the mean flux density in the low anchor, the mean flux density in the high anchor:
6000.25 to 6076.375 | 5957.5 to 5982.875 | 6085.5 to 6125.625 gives 0.01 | 1.39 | 1.47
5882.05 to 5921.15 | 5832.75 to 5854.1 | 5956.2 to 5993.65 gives 0.06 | 1.57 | 1.35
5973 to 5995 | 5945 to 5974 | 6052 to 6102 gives 0.08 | 1.39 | 1.47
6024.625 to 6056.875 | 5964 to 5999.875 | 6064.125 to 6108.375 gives -0.03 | 1.36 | 1.45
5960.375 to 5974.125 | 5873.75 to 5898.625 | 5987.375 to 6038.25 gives -0.03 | 1.36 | 1.38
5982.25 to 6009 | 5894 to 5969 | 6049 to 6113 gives 0.04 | 1.38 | 1.47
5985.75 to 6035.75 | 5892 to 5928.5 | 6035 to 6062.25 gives 0.06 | 1.42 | 1.47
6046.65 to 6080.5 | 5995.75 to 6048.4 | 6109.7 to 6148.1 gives -0.05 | 1.4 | 1.38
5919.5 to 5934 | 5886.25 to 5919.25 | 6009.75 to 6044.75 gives 0.02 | 1.4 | 1.39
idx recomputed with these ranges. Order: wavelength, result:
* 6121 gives 1.322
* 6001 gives 1.479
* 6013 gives 1.339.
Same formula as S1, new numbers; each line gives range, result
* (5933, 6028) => 1.35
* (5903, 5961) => 1.38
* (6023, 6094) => 1.46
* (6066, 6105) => 1.46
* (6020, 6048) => 1.42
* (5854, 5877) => 1.44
